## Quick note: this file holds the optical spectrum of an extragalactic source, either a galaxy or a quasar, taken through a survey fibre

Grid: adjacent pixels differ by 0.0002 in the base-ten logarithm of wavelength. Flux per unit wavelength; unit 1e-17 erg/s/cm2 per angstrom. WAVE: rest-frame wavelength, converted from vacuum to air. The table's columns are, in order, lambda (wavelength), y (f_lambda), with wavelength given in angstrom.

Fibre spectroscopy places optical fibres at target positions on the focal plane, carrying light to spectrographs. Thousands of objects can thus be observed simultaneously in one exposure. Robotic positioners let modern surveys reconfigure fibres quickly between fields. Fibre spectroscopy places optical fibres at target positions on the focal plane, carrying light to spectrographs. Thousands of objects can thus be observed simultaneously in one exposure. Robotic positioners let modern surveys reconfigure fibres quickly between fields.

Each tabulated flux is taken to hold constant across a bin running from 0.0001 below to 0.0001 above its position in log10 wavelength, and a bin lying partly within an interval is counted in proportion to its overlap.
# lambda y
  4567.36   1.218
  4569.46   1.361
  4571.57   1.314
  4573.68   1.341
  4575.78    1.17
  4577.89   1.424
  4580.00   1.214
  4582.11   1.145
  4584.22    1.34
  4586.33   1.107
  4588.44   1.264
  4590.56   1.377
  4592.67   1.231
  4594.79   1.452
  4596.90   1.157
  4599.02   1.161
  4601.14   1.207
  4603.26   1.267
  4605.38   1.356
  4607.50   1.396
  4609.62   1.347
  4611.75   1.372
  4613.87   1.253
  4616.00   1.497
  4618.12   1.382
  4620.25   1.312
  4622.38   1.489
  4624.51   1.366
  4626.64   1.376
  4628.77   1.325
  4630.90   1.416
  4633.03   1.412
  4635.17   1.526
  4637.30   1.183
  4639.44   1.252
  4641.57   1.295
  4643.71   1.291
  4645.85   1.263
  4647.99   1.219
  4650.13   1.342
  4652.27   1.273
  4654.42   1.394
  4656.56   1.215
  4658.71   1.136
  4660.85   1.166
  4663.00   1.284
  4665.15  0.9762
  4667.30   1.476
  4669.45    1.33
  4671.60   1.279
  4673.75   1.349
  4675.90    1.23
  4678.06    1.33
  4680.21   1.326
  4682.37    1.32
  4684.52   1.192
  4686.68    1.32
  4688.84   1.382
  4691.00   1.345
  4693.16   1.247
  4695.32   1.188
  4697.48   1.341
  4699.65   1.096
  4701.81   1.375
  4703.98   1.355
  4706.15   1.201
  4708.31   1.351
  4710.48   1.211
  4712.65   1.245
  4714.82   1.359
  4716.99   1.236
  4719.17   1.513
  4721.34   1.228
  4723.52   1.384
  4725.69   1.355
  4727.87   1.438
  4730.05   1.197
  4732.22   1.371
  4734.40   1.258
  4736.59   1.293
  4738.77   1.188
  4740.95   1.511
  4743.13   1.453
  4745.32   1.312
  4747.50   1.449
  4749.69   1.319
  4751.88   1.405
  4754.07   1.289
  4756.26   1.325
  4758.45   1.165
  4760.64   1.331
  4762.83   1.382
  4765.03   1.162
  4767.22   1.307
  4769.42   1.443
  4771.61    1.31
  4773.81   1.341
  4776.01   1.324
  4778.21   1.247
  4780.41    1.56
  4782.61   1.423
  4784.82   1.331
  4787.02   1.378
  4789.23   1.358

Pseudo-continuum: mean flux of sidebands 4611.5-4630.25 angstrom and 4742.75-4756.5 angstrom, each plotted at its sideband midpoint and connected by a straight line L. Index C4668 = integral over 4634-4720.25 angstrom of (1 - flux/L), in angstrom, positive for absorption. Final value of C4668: 5.3 angstrom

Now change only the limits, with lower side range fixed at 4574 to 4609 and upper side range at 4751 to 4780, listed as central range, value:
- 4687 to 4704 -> 0.1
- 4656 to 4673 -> 0.7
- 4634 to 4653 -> -0.2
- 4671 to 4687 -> 0.0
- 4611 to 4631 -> -1.6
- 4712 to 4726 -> -0.3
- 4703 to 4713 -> 0.2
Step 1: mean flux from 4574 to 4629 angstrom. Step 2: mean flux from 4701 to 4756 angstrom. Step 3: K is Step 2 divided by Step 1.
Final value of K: 1.02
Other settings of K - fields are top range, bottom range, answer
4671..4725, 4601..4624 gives 0.95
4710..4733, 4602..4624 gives 0.97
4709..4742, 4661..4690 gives 1.02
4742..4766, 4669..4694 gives 1.02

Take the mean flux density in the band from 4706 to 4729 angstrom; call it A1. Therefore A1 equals 1.32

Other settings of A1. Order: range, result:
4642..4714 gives 1.27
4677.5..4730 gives 1.3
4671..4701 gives 1.28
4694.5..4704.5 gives 1.27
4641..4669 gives 1.26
